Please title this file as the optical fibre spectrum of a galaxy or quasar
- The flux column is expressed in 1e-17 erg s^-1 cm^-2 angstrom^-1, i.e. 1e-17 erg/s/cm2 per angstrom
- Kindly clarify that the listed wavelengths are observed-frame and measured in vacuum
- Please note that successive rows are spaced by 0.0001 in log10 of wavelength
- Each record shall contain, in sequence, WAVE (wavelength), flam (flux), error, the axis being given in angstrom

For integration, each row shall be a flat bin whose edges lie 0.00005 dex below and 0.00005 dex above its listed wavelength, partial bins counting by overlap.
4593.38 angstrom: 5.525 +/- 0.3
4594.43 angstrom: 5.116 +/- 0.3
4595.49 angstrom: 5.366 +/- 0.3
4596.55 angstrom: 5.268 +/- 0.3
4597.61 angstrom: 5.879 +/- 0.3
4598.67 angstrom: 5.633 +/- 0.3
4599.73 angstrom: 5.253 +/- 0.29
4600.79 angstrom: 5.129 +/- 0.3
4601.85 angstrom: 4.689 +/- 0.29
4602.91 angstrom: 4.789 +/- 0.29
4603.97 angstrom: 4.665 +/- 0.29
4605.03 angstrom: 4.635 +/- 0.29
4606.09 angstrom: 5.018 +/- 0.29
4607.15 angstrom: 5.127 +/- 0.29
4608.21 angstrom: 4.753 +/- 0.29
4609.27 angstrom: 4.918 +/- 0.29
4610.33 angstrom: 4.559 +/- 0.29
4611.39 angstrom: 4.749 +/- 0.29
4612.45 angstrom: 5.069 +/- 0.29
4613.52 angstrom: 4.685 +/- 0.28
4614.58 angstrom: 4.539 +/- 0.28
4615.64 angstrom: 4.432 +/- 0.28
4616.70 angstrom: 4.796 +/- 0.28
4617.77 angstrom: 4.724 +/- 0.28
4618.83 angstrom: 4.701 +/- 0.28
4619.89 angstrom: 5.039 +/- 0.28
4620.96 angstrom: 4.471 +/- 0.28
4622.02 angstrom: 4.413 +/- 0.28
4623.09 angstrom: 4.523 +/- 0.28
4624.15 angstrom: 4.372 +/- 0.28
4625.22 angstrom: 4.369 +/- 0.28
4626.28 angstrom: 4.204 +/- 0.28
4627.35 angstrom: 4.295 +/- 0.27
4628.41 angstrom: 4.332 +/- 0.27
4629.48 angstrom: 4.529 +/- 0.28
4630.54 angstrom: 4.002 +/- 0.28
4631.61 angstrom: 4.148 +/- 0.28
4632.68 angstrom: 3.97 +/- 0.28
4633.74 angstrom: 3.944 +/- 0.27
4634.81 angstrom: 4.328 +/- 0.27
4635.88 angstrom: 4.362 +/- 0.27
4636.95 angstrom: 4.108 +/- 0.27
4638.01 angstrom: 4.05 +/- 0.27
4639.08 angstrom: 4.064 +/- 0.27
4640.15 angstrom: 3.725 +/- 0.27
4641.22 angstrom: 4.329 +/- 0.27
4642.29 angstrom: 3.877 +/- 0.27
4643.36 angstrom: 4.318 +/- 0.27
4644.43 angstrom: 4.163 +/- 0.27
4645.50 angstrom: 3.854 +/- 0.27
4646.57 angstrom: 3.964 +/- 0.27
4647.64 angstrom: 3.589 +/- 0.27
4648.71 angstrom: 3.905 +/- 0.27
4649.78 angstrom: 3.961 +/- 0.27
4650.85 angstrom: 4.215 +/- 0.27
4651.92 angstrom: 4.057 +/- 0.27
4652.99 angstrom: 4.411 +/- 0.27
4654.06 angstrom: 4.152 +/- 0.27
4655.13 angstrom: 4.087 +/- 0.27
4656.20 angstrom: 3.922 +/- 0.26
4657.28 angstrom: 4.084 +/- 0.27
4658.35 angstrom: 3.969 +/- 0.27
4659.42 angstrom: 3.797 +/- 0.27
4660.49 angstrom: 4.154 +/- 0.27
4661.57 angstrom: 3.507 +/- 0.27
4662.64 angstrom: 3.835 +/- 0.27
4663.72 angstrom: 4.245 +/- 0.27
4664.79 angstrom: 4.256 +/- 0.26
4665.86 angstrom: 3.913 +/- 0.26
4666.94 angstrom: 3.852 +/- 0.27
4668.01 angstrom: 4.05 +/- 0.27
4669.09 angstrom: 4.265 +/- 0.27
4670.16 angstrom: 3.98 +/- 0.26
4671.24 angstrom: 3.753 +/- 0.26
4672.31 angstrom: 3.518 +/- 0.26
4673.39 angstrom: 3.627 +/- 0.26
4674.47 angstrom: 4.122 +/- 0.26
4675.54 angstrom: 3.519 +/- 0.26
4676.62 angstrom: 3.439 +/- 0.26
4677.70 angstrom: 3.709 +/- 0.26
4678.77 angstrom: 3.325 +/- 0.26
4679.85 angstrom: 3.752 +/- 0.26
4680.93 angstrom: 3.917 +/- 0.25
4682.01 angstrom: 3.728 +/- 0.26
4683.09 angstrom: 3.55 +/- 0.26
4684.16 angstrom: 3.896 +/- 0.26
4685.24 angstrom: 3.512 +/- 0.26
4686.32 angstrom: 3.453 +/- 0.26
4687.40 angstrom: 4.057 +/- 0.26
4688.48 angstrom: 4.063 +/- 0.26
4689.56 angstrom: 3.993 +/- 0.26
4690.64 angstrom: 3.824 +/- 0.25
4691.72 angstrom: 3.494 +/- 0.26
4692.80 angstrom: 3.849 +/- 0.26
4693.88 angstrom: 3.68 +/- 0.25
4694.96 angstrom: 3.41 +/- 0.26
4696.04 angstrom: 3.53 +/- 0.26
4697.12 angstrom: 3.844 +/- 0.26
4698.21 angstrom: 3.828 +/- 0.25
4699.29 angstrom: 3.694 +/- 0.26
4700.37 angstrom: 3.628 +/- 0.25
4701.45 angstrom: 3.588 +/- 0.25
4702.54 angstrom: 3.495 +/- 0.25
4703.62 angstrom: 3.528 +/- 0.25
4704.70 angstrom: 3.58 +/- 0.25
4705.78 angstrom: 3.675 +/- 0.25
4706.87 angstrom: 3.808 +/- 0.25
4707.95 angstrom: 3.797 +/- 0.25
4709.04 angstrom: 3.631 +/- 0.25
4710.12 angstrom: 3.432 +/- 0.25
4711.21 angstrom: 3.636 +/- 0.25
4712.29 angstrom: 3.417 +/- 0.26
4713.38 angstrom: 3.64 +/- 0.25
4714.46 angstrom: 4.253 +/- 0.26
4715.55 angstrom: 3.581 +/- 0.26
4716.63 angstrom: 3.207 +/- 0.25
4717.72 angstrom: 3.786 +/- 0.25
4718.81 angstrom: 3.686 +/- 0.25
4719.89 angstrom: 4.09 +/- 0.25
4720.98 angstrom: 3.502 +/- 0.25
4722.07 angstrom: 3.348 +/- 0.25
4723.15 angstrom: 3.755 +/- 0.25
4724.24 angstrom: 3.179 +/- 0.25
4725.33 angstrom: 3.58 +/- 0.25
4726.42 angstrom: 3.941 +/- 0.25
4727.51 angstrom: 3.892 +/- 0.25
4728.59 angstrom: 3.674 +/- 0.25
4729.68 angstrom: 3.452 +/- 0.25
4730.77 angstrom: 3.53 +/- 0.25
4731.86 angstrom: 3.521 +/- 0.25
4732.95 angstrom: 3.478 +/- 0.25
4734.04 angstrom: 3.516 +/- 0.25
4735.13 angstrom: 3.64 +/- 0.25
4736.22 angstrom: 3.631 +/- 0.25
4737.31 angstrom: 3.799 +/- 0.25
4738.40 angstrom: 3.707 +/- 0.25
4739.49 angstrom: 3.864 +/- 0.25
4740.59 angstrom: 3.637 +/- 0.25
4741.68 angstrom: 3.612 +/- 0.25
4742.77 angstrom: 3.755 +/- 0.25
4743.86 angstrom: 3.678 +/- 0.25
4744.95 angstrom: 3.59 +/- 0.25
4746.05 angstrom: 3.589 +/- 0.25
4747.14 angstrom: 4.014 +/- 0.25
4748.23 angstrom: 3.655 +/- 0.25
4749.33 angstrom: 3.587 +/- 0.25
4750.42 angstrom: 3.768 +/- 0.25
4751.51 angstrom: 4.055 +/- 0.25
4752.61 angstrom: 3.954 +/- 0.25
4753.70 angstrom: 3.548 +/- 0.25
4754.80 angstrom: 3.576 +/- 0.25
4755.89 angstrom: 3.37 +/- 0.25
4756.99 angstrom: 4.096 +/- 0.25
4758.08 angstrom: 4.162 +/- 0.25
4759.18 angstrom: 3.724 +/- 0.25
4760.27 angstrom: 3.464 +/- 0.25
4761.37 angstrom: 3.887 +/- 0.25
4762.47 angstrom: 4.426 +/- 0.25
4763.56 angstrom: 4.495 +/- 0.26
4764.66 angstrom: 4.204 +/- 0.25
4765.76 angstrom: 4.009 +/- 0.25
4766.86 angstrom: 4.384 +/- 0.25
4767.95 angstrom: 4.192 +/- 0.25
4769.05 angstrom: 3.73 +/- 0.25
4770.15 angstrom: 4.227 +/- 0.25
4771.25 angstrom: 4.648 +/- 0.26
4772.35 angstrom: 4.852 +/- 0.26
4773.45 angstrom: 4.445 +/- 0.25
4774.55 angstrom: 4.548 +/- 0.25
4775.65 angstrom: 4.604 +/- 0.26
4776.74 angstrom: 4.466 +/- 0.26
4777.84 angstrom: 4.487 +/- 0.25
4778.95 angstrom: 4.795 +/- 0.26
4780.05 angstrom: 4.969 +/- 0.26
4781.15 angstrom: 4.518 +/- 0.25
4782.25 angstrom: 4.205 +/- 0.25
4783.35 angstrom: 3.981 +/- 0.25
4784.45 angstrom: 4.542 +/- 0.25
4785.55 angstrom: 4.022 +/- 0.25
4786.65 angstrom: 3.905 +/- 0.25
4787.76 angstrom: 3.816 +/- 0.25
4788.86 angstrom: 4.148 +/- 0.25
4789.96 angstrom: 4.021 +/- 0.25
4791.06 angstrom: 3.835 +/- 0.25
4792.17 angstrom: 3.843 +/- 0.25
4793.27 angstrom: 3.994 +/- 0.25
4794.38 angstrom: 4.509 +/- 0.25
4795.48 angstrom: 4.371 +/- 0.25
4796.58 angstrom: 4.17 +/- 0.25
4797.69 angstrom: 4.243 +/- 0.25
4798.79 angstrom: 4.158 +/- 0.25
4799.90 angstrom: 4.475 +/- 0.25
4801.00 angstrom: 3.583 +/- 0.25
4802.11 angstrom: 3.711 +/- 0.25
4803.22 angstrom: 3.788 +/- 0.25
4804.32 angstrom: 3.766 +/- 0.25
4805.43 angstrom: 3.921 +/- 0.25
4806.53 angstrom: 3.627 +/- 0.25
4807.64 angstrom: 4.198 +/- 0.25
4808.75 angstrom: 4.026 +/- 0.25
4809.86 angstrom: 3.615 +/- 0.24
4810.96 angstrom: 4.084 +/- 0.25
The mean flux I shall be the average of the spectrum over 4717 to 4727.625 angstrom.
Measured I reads 3.66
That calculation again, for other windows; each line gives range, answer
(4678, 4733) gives 3.66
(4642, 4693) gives 3.89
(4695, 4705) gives 3.62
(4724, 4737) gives 3.6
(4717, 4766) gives 3.74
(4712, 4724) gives 3.65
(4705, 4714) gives 3.63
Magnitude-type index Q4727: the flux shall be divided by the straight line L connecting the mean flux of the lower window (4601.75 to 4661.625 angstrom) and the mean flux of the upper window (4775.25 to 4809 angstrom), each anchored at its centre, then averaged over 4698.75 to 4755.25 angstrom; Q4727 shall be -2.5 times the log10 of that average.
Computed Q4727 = 0.16 mag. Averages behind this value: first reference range 4.33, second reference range 4.15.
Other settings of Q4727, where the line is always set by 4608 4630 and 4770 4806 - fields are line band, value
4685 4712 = 0.199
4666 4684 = 0.187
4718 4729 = 0.189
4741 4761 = 0.155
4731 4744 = 0.187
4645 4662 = 0.137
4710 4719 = 0.205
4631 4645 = 0.112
